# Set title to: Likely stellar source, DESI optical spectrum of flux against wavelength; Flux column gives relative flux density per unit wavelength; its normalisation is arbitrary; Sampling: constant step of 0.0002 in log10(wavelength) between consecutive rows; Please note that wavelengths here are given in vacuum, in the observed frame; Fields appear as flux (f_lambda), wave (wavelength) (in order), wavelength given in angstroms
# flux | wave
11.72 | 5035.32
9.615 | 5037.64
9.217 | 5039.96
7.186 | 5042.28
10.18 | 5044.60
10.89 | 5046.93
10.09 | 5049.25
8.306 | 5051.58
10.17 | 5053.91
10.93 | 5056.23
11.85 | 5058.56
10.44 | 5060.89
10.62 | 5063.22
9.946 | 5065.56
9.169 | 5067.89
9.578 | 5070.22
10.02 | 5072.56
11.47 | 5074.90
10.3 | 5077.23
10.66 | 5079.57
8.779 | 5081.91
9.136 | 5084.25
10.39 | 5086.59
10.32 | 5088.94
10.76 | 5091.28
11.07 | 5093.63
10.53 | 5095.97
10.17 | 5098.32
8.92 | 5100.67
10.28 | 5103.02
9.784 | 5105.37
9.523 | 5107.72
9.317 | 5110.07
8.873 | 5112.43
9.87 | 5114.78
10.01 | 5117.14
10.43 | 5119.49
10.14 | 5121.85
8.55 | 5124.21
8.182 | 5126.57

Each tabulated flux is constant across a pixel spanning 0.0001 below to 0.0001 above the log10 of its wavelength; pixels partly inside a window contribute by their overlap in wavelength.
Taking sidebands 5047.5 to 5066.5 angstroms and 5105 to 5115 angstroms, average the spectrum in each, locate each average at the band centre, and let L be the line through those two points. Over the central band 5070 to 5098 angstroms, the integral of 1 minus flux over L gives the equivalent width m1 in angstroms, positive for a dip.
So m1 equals -1.2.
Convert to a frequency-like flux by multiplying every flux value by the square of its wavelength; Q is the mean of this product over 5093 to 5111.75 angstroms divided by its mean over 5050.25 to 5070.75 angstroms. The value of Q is 0.99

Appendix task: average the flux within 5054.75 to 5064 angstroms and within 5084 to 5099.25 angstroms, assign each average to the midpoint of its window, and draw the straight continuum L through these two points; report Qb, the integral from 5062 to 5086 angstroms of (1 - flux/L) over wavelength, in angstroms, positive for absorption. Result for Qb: 1.6 angstroms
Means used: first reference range 11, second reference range 10.4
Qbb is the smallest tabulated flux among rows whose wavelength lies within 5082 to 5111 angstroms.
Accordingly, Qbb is 8.92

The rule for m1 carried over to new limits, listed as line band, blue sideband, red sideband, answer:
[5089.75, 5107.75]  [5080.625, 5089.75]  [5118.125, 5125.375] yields -0.9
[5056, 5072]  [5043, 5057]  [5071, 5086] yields -0.5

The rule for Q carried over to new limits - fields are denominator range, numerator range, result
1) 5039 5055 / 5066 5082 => 1.08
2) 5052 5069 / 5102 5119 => 0.95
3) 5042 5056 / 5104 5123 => 1.03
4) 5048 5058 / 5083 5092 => 1.02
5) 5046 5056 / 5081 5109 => 1.02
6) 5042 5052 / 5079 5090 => 1.04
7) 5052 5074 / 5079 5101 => 1.00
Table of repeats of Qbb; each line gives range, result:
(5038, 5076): 7.186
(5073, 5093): 8.779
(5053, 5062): 10.17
